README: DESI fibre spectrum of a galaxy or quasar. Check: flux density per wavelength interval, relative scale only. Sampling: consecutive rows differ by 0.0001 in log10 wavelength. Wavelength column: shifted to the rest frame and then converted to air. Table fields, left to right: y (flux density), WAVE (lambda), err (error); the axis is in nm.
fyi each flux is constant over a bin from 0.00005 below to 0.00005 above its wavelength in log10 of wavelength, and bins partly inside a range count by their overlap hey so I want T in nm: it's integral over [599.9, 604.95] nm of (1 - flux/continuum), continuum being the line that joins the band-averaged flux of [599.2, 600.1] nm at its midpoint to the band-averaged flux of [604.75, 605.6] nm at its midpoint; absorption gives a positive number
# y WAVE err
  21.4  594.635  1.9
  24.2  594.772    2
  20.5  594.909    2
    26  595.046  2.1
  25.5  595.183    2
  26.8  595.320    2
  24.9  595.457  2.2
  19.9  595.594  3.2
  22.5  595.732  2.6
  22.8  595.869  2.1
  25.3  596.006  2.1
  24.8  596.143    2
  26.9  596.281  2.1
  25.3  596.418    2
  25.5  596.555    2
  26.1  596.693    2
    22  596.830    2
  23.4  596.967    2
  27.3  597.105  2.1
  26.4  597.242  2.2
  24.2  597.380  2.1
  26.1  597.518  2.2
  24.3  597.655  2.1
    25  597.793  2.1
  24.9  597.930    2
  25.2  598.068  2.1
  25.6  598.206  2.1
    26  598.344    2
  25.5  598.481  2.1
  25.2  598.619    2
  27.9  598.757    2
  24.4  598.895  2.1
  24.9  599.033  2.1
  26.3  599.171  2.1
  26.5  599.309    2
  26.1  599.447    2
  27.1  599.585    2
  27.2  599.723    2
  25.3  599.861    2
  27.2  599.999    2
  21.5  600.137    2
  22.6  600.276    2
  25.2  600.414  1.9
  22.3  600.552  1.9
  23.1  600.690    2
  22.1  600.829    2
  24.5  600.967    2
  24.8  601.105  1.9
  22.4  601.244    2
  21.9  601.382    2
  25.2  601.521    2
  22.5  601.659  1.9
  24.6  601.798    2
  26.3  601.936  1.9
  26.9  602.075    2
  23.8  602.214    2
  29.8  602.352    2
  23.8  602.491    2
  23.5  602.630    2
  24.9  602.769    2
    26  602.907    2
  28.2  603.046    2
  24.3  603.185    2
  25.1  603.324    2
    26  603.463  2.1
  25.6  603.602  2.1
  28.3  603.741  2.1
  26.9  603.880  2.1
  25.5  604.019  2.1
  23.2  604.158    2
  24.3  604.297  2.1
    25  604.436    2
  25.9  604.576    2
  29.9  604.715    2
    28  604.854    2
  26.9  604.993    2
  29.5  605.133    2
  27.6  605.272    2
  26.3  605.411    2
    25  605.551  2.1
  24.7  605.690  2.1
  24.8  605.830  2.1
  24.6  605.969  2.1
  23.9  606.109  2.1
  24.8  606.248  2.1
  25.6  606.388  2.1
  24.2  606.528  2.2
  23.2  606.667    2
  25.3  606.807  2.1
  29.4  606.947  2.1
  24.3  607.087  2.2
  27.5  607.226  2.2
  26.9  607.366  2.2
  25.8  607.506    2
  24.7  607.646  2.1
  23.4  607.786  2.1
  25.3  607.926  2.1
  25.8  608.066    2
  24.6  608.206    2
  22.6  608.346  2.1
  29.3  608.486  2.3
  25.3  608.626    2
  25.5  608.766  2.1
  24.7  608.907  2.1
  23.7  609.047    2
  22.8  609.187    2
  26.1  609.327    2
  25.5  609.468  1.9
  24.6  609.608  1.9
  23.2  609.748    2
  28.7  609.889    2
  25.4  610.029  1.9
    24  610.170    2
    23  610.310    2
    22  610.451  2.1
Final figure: 0.35 nm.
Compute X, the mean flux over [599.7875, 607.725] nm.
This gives 25.3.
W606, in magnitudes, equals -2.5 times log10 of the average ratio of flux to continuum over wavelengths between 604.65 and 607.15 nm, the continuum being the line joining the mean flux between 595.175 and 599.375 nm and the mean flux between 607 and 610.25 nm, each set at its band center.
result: -0.03 mag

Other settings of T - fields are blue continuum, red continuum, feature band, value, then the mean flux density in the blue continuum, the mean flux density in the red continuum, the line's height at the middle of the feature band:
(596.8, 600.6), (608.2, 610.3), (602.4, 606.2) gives -0.110 nm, 25.2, 25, 25.1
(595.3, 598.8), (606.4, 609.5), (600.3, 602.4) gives 0.067 nm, 24.9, 25.3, 25.1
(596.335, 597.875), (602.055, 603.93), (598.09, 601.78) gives 0.105 nm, 25.1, 25.9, 25.5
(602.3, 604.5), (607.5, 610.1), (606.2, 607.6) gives -0.024 nm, 25.6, 25.1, 25.3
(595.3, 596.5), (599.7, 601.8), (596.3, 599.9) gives -0.223 nm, 24.3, 23.8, 24.1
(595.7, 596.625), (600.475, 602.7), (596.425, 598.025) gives -0.021 nm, 24.8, 24.2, 24.7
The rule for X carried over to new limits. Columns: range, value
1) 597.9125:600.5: 25.5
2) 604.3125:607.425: 26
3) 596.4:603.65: 25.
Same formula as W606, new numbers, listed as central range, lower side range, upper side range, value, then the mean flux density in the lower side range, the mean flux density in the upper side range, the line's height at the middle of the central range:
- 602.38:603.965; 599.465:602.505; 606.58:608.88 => -0.04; 24.6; 25.5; 24.9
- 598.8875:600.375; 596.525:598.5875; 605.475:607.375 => -0.01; 25.2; 25.2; 25.2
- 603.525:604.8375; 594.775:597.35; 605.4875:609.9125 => -0.05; 24.5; 25.1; 25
